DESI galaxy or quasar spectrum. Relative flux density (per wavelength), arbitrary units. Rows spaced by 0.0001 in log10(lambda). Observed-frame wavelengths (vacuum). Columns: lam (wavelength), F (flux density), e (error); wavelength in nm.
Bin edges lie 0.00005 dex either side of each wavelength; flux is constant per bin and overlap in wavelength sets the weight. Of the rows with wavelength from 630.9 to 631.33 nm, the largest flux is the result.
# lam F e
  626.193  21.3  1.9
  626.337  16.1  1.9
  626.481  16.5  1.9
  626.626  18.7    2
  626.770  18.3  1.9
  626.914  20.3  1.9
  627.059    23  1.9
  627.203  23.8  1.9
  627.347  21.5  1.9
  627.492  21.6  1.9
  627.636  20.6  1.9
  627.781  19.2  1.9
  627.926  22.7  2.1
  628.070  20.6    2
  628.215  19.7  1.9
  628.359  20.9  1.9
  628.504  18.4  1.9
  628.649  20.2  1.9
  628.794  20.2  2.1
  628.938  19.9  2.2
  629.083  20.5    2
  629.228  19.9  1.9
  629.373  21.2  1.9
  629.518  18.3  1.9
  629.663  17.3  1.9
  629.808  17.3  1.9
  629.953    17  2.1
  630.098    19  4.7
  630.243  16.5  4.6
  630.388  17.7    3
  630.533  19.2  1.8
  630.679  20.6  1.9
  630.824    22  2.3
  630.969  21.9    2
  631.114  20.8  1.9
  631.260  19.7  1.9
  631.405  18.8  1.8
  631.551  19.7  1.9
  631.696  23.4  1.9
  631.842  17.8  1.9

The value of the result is 21.9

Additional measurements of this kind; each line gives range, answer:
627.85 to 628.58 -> 22.7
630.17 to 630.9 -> 22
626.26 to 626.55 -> 16.5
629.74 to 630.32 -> 19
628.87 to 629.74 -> 21.2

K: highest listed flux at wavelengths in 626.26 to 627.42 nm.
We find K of 23.8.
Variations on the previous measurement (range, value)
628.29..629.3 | 20.9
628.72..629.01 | 20.2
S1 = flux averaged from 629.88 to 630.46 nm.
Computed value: 17.6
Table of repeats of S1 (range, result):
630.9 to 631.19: 21.3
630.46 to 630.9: 20.6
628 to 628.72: 20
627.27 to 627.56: 21.6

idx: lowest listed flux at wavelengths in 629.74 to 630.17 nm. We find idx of 17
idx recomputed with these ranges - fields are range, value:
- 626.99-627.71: 20.6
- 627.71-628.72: 18.4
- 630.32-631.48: 17.7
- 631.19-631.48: 18.8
